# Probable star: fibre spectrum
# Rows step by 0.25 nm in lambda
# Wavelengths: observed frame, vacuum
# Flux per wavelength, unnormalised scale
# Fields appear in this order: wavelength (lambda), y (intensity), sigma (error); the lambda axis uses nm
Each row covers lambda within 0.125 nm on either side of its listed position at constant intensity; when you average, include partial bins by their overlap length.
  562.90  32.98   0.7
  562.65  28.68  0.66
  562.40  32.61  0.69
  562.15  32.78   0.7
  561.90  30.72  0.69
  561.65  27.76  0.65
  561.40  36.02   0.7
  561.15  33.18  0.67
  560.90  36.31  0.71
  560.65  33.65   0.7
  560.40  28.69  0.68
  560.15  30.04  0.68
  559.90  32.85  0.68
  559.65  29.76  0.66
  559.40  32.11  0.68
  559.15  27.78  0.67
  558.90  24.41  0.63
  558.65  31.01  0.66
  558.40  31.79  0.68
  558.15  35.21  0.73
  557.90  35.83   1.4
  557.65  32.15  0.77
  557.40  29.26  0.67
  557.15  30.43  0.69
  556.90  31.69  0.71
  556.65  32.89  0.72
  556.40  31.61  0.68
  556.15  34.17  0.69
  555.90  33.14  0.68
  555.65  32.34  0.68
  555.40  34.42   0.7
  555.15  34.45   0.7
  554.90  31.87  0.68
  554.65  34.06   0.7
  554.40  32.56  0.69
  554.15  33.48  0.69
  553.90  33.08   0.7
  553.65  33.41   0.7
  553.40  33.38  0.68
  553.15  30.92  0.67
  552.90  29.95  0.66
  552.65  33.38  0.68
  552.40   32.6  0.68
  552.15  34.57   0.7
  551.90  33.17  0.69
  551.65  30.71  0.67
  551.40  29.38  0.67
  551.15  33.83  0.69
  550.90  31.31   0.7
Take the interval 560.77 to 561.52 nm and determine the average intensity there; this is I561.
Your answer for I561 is 35.2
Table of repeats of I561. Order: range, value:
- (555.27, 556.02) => 33.3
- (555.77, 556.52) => 33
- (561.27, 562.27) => 31.8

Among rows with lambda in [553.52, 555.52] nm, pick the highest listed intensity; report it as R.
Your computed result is 34.45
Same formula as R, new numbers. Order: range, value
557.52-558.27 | 35.83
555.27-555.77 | 34.42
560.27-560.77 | 33.65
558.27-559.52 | 32.11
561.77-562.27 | 32.78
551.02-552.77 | 34.57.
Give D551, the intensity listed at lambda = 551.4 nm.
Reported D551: 29.38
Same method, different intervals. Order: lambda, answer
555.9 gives 33.14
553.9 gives 33.08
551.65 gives 30.71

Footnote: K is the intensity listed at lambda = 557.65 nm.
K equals 32.15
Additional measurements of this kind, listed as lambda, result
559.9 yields 32.85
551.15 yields 33.83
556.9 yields 31.69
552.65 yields 33.38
